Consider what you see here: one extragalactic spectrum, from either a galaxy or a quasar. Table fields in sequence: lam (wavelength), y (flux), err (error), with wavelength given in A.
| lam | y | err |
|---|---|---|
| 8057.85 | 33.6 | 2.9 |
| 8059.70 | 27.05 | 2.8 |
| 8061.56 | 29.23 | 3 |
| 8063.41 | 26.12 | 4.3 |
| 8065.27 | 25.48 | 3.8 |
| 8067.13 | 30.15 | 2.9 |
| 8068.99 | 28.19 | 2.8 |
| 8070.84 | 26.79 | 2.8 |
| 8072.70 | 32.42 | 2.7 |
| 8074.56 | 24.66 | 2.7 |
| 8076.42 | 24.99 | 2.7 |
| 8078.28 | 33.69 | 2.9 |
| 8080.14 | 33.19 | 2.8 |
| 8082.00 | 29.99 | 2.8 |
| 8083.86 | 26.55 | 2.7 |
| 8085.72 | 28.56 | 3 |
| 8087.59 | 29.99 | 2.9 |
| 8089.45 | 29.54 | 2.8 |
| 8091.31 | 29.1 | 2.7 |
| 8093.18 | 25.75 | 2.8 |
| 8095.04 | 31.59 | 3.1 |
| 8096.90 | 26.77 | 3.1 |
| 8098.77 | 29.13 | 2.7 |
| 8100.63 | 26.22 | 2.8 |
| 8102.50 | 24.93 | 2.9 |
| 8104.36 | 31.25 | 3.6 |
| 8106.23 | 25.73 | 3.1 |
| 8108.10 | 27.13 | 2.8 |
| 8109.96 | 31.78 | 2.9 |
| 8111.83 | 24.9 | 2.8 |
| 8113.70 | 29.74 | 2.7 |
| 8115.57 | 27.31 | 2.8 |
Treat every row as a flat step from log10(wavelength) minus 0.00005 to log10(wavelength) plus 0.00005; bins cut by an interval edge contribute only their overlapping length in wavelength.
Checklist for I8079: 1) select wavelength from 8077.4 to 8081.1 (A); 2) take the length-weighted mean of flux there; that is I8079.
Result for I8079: 33.4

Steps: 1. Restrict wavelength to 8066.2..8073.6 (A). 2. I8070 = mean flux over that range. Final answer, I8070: 29.4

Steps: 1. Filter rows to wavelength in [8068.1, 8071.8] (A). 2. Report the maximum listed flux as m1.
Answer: 28.19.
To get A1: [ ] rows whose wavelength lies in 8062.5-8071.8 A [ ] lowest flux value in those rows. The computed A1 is 25.48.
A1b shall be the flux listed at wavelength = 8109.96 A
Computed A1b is 31.78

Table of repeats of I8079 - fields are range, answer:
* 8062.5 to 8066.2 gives 25.8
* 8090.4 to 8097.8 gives 28.3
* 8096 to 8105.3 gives 27.7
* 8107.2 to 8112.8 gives 28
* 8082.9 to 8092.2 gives 28.8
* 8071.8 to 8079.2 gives 28.9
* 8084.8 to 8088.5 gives 29.2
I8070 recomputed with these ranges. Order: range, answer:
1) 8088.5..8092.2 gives 29.4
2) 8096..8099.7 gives 27.9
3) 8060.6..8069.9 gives 27.8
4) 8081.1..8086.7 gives 28.3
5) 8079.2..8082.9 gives 31.6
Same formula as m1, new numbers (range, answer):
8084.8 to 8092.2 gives 29.99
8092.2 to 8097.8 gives 31.59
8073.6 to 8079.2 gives 33.69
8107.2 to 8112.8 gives 31.78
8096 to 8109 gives 31.25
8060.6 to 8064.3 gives 29.23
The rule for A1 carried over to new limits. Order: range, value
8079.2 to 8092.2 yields 26.55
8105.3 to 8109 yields 25.73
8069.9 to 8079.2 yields 24.66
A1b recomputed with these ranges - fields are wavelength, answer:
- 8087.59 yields 29.99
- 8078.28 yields 33.69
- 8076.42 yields 24.99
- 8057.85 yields 33.6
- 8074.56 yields 24.66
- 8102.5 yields 24.93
